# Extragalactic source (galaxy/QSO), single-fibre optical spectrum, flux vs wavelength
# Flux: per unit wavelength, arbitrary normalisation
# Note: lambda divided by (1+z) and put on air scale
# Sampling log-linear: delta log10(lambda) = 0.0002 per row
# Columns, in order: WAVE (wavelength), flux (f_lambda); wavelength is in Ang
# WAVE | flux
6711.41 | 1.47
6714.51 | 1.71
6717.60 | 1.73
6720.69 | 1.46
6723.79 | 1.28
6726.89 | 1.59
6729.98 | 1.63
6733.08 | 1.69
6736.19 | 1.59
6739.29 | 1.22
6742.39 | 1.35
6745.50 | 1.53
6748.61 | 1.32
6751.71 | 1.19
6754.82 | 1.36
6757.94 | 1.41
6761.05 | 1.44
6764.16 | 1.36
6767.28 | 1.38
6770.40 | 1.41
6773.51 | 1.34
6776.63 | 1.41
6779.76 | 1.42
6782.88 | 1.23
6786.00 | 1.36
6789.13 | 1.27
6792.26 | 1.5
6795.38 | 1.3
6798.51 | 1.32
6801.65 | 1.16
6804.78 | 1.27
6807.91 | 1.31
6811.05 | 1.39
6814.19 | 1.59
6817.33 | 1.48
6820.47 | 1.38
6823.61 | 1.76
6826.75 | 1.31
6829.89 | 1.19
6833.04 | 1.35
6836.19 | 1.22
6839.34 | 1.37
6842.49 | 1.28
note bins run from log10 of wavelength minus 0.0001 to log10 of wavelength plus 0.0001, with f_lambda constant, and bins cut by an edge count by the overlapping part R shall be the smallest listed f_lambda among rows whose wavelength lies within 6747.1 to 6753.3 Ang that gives 1.19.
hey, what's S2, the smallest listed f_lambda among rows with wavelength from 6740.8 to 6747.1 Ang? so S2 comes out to 1.35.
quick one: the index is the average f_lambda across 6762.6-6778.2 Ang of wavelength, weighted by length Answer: 1.38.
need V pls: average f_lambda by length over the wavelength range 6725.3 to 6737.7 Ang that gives 1.62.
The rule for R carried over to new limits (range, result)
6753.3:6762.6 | 1.36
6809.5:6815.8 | 1.39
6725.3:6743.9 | 1.22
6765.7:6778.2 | 1.34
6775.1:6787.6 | 1.23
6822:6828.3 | 1.31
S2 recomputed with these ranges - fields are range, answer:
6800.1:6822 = 1.16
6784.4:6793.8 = 1.27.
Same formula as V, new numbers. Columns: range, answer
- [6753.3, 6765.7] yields 1.39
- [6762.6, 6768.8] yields 1.37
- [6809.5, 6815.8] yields 1.49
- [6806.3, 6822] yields 1.43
